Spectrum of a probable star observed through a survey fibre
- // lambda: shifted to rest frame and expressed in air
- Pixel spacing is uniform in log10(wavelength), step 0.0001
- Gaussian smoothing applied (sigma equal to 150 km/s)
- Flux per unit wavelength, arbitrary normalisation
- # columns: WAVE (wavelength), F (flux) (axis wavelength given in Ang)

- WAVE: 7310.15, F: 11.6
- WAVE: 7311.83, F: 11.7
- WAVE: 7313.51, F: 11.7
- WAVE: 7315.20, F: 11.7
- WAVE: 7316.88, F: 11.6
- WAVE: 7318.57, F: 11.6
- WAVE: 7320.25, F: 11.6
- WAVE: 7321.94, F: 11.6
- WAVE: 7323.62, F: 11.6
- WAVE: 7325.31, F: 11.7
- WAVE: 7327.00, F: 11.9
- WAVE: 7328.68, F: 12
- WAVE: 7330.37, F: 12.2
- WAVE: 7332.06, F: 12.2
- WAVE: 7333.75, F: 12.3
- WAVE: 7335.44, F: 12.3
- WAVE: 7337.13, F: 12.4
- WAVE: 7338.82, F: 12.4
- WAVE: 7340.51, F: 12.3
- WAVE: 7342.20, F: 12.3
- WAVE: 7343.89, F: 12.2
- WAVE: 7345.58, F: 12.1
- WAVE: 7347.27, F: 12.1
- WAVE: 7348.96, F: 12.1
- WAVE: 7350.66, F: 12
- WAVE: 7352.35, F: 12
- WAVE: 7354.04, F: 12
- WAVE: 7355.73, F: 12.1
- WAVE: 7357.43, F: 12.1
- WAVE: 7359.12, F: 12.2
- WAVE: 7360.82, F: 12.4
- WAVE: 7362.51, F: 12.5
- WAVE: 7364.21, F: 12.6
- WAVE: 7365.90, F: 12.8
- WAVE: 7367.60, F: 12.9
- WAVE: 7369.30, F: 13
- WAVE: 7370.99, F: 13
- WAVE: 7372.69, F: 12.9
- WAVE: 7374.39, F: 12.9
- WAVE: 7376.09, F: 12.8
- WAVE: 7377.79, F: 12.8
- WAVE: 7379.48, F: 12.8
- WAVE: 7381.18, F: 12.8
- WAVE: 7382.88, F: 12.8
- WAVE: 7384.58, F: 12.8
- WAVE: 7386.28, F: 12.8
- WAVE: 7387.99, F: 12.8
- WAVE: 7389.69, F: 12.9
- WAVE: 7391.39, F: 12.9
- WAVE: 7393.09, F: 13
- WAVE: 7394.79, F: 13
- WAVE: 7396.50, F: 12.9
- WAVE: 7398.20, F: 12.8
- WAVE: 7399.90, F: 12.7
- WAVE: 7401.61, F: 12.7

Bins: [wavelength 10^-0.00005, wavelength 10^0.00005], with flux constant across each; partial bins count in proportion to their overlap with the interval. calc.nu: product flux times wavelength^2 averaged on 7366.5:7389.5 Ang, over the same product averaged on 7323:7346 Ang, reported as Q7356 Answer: 1.1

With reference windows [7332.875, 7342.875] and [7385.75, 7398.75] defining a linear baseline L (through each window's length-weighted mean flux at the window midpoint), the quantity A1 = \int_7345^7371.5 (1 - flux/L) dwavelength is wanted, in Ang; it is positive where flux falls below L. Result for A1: 0.37 Ang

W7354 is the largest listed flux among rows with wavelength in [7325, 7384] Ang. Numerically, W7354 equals 13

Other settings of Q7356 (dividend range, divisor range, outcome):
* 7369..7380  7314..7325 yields 1.13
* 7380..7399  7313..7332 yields 1.11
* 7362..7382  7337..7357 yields 1.06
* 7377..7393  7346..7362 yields 1.07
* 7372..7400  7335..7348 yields 1.06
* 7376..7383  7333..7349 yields 1.06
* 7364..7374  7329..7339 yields 1.06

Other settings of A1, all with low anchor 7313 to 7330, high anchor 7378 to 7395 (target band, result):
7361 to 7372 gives -0.2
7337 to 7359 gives 0.0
